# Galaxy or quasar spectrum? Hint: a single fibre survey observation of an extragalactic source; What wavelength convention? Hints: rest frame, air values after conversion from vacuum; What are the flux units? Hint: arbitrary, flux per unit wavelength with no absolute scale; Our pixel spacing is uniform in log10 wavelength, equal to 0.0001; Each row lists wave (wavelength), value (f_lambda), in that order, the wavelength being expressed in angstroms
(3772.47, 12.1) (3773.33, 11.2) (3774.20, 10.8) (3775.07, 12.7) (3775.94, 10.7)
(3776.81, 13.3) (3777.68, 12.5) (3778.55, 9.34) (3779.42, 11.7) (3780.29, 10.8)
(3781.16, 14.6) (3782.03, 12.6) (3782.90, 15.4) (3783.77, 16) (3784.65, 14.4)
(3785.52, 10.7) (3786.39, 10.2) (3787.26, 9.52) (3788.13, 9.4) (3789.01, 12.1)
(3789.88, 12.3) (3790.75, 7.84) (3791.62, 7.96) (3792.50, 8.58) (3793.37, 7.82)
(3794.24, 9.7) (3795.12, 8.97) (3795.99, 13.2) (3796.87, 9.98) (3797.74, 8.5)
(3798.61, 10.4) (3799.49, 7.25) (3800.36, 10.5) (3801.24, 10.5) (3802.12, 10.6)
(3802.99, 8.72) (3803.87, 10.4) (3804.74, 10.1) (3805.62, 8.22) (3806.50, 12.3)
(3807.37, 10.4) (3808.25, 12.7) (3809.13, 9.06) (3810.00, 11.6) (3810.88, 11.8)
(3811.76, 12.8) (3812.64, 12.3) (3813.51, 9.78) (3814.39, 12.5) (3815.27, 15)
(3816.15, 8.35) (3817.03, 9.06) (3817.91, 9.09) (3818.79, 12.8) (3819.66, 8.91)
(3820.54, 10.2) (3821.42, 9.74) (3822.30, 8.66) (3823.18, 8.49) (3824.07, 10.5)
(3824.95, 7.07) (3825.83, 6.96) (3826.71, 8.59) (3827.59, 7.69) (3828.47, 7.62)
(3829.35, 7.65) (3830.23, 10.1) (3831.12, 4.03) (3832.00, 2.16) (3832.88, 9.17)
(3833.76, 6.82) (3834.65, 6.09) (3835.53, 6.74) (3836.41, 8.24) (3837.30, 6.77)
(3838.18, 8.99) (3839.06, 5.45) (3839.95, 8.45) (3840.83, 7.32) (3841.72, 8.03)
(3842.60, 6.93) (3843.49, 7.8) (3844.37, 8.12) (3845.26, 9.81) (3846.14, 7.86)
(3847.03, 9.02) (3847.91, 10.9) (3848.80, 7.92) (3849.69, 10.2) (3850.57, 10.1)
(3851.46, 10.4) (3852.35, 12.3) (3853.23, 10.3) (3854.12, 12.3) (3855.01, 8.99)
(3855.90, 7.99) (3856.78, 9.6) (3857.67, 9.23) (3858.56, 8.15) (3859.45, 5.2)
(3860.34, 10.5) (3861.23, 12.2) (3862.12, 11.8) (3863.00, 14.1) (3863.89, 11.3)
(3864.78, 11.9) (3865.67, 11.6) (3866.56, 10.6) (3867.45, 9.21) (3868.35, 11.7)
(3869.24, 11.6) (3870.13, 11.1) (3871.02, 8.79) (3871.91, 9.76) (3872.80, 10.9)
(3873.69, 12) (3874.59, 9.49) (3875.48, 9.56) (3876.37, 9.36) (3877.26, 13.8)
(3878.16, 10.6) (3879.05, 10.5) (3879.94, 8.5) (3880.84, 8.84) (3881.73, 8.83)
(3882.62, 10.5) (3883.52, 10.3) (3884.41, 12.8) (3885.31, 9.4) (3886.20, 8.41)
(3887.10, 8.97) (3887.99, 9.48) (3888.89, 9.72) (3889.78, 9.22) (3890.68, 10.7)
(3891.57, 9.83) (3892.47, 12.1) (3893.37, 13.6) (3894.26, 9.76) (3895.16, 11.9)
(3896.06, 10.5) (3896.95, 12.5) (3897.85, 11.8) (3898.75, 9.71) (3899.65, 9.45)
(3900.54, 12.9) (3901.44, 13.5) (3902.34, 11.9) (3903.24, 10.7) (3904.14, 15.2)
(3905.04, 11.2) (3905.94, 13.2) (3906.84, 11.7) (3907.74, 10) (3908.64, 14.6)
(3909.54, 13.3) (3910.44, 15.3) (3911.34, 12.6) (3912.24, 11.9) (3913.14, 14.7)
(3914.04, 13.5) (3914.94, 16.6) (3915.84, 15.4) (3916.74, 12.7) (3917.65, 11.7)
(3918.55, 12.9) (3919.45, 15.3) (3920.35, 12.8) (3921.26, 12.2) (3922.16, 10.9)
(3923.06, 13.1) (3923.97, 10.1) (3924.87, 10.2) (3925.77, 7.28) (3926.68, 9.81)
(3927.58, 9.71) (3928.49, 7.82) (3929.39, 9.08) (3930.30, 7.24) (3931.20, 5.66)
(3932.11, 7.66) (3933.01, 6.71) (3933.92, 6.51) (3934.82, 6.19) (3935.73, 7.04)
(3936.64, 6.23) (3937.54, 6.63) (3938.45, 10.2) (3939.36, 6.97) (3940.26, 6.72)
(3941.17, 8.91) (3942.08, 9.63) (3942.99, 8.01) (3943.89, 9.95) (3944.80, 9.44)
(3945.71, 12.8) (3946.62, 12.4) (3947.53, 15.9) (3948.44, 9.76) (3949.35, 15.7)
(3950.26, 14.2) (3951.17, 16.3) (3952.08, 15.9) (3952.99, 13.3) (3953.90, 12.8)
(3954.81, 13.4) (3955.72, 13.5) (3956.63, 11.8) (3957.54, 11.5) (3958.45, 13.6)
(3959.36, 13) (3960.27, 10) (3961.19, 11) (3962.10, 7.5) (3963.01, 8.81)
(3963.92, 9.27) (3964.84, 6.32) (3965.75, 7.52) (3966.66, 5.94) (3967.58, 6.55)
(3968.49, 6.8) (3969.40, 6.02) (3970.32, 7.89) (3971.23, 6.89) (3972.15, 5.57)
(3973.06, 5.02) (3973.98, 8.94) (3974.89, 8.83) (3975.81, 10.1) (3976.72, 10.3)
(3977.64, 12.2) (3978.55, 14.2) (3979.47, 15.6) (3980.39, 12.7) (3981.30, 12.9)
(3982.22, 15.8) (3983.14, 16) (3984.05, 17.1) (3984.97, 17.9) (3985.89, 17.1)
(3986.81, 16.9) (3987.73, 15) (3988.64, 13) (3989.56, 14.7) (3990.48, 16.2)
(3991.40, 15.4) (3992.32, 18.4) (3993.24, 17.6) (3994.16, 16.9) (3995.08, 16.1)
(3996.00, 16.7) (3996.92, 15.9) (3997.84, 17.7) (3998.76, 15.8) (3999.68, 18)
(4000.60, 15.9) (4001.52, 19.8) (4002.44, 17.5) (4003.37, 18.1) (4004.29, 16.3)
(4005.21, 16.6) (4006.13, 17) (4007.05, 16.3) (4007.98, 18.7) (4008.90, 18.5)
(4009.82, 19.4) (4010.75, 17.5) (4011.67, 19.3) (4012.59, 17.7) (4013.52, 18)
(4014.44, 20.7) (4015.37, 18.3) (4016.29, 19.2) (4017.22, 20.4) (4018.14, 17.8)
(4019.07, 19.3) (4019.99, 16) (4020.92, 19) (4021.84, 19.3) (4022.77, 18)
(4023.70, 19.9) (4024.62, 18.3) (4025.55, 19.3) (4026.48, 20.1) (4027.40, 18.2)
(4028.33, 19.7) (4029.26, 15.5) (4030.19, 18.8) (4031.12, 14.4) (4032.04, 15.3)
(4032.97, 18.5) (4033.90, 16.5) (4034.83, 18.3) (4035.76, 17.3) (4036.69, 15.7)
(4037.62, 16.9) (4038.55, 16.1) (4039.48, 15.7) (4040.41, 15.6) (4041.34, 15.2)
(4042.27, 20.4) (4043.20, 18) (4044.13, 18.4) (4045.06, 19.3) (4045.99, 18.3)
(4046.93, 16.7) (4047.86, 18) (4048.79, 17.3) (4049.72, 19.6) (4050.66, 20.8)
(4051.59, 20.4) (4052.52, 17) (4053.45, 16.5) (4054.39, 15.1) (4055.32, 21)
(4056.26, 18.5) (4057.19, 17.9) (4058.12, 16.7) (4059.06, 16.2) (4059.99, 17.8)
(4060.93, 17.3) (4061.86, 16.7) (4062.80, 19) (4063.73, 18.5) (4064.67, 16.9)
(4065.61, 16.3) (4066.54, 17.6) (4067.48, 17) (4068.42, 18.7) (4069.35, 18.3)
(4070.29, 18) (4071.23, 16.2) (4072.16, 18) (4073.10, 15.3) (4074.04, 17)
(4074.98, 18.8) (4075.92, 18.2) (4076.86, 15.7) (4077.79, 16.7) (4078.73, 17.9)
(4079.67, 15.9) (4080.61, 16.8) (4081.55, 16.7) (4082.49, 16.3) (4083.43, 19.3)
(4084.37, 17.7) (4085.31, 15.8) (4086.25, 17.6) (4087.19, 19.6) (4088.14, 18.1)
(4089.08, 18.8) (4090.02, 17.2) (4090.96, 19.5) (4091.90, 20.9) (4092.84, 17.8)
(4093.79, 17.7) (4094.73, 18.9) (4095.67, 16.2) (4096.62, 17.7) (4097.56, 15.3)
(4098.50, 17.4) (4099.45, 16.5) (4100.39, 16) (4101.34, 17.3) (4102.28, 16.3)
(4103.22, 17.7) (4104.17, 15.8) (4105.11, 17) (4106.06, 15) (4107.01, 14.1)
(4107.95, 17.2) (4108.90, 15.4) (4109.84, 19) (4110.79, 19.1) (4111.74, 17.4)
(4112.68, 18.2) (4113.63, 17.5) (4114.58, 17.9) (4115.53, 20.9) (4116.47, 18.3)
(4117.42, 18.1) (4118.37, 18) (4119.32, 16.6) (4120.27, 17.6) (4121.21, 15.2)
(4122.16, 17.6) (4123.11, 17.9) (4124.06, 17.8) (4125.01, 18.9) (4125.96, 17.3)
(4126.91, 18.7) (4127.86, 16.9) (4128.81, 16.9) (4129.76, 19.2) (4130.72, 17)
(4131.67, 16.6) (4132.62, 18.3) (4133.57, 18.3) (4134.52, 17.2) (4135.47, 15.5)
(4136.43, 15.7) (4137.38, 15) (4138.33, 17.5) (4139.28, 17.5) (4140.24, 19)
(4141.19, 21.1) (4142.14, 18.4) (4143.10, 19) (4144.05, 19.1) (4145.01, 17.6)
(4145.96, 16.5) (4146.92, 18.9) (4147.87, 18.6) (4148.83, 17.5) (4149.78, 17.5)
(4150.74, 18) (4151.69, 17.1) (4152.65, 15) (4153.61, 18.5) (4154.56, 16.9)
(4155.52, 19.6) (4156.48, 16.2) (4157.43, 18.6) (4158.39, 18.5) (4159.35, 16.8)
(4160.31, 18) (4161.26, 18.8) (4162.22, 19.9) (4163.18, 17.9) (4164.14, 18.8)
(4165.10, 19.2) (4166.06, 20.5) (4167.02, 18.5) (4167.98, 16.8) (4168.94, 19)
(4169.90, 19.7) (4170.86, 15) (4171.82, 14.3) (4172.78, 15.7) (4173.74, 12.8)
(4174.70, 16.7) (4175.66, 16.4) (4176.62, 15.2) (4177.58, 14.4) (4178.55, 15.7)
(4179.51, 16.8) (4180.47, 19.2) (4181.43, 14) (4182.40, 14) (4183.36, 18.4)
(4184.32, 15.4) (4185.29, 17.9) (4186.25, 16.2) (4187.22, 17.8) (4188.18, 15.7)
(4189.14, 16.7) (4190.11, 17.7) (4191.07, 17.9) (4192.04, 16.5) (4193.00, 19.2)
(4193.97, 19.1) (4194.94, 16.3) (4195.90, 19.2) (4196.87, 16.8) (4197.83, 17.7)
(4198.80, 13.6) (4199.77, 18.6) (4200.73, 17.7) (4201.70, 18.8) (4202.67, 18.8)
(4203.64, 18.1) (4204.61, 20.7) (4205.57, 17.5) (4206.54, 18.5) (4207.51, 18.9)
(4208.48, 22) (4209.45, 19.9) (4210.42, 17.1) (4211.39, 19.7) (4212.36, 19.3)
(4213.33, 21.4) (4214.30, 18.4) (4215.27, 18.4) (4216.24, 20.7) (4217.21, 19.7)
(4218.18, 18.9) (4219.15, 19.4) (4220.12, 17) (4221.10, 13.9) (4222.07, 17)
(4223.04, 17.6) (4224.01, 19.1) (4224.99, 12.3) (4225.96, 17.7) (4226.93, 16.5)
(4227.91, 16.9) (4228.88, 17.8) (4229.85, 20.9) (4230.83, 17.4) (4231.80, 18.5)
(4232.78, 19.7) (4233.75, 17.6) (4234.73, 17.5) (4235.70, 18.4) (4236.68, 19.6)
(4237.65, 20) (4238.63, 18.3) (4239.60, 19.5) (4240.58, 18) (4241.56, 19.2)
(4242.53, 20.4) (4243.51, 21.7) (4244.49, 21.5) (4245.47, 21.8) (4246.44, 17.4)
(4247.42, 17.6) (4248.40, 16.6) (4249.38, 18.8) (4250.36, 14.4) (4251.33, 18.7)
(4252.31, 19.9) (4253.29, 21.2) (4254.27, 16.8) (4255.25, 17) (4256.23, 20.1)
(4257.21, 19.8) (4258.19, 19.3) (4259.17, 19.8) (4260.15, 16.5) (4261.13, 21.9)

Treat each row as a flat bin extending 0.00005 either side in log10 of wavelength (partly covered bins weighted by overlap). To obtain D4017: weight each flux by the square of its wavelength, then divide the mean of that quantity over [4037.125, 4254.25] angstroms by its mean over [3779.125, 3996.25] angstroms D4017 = 1.9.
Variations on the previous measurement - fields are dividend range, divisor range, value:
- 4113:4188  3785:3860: 2.22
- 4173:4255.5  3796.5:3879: 2.26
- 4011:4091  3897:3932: 1.62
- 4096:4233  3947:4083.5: 1.20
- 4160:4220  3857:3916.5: 1.84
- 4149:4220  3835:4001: 1.82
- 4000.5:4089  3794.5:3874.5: 2.07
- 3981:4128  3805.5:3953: 1.86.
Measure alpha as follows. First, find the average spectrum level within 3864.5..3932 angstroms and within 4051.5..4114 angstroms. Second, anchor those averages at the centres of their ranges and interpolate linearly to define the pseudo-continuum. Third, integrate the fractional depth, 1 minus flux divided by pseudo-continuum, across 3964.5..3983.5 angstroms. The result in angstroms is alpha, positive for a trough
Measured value 5.72 angstroms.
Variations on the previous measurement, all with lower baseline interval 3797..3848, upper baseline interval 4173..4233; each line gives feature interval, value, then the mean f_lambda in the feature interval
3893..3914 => -2.7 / 12.3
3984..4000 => -4.4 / 16.4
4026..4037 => -2.9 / 17.4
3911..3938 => 2.3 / 10.3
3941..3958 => -0.7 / 12.4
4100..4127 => -3.1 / 17.4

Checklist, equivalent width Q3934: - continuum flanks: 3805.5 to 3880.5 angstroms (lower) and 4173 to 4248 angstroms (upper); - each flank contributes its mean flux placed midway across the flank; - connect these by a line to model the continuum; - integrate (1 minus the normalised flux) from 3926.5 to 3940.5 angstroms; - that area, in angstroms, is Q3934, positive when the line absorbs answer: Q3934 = 5.0 angstroms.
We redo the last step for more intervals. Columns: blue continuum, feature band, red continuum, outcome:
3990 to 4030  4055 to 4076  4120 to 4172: 0.3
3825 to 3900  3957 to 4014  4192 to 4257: -4.9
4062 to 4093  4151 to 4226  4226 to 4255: 3.0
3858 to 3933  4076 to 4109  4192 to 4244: -3.5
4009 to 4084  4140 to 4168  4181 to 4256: -0.4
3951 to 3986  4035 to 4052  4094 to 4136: -4.1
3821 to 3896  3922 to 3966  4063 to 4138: 7.8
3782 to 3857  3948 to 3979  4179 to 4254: 5.7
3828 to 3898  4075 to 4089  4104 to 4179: -1.4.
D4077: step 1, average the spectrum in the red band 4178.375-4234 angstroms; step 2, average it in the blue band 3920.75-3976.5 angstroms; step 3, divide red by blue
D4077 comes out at 1.86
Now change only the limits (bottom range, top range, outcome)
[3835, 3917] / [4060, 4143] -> 1.65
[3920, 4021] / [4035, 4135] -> 1.37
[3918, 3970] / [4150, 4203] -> 1.72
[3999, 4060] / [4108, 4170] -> 1.00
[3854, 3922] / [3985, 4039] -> 1.55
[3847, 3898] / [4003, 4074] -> 1.71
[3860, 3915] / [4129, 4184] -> 1.54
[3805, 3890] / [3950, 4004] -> 1.36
